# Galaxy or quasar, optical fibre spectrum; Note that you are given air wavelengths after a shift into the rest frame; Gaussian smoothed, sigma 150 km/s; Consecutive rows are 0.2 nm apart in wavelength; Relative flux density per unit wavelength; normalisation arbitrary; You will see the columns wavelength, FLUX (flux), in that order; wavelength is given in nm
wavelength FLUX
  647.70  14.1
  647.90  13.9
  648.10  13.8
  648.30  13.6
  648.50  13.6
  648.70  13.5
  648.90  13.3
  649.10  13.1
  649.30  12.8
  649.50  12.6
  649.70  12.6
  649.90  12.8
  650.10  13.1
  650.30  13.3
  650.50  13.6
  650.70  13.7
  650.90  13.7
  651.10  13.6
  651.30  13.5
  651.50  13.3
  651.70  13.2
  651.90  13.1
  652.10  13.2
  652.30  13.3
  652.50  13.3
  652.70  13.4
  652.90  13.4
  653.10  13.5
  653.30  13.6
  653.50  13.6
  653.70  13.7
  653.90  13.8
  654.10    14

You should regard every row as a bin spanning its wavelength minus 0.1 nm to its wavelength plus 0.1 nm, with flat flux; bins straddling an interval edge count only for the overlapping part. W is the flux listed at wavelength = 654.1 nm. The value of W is 14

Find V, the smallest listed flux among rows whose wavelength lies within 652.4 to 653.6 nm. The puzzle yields 13.3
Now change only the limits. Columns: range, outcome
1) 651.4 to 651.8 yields 13.2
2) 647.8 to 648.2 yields 13.8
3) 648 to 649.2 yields 13.1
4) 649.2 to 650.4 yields 12.6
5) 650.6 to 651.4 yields 13.5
